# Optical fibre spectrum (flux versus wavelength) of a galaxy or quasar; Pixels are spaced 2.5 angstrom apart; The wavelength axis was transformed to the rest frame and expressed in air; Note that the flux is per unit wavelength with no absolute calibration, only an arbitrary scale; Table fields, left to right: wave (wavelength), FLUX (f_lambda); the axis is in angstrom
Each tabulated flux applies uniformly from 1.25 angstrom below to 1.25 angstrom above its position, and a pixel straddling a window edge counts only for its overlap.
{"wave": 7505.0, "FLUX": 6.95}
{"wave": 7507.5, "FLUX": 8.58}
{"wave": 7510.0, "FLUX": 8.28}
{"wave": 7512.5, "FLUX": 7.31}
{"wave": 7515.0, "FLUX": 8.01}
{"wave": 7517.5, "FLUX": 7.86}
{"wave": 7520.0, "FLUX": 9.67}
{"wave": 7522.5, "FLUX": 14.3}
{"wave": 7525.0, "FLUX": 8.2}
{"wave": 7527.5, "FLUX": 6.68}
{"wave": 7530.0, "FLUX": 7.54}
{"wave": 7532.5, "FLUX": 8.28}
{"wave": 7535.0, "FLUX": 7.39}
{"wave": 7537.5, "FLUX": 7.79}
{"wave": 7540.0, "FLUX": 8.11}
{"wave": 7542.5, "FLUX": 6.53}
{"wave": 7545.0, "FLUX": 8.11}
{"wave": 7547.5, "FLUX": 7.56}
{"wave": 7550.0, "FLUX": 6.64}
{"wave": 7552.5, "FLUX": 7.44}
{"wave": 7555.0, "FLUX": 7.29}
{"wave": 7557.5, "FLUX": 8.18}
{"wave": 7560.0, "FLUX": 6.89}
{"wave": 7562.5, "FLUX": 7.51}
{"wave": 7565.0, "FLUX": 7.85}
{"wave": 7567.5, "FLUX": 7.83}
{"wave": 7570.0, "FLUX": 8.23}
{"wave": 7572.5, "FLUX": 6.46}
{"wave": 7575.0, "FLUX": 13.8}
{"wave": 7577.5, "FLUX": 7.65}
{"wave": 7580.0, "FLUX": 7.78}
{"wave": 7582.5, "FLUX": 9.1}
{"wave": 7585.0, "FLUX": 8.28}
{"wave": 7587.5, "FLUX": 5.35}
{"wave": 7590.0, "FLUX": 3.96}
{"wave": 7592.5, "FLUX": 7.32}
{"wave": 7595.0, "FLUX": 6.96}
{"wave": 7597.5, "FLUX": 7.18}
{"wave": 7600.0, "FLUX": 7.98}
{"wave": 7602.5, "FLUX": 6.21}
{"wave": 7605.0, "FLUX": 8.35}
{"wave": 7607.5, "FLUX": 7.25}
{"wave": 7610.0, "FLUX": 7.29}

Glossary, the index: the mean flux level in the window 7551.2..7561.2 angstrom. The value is 7.45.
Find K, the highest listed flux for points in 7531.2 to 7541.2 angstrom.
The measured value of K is 8.28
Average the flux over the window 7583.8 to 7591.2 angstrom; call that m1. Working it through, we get 5.86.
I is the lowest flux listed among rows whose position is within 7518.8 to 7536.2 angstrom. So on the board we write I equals 6.68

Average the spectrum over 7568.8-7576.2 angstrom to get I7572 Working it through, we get 9.48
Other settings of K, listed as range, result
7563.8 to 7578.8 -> 13.8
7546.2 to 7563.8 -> 8.18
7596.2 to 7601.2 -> 7.98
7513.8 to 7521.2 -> 9.67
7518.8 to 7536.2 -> 14.3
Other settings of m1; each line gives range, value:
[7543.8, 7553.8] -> 7.43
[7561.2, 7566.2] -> 7.67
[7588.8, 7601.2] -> 6.69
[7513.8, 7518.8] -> 7.95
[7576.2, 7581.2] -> 7.78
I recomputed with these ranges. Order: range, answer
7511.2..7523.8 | 7.31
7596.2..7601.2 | 7.18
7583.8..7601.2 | 3.96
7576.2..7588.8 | 5.35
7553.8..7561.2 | 6.89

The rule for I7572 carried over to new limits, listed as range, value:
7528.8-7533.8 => 7.91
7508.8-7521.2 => 8.22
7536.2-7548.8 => 7.62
